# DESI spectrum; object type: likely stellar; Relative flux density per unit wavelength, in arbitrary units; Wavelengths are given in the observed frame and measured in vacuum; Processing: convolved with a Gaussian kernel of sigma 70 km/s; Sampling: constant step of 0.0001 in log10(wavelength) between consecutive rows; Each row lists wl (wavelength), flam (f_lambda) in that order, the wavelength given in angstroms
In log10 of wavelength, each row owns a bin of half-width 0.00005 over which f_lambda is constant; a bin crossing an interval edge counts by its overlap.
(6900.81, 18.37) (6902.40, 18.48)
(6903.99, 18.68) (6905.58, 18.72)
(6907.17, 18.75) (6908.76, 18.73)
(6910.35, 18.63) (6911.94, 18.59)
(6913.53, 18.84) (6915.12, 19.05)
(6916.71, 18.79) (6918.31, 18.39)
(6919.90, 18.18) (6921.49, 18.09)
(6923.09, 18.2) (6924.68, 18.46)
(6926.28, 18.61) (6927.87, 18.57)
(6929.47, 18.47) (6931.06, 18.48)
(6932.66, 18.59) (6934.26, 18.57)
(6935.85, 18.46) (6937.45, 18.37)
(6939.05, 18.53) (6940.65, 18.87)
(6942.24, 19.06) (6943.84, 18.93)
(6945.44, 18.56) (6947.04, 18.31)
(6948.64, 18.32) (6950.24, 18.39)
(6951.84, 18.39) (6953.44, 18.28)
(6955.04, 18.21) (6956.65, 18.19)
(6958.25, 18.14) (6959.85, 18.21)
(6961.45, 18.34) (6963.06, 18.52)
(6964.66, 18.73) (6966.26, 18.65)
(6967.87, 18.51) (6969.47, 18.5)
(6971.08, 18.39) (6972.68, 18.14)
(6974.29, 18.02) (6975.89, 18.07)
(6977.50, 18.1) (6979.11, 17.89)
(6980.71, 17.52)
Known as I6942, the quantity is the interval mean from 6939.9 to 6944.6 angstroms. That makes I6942 19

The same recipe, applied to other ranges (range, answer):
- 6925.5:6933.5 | 18.5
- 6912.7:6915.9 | 19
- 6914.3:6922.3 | 18.5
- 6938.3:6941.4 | 18.7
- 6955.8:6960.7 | 18.2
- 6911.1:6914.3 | 18.7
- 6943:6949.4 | 18.5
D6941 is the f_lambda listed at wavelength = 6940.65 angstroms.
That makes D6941 18.87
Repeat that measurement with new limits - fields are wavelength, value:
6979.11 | 17.89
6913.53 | 18.84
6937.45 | 18.37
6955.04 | 18.21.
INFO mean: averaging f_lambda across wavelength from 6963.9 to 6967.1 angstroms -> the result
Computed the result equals 18.7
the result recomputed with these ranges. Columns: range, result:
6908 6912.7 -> 18.7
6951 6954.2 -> 18.3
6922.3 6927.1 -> 18.4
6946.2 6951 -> 18.3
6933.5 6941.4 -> 18.6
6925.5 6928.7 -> 18.6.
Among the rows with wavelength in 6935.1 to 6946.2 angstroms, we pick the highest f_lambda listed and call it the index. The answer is 19.06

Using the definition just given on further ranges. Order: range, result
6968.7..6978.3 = 18.5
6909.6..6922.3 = 19.05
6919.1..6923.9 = 18.2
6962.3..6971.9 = 18.73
